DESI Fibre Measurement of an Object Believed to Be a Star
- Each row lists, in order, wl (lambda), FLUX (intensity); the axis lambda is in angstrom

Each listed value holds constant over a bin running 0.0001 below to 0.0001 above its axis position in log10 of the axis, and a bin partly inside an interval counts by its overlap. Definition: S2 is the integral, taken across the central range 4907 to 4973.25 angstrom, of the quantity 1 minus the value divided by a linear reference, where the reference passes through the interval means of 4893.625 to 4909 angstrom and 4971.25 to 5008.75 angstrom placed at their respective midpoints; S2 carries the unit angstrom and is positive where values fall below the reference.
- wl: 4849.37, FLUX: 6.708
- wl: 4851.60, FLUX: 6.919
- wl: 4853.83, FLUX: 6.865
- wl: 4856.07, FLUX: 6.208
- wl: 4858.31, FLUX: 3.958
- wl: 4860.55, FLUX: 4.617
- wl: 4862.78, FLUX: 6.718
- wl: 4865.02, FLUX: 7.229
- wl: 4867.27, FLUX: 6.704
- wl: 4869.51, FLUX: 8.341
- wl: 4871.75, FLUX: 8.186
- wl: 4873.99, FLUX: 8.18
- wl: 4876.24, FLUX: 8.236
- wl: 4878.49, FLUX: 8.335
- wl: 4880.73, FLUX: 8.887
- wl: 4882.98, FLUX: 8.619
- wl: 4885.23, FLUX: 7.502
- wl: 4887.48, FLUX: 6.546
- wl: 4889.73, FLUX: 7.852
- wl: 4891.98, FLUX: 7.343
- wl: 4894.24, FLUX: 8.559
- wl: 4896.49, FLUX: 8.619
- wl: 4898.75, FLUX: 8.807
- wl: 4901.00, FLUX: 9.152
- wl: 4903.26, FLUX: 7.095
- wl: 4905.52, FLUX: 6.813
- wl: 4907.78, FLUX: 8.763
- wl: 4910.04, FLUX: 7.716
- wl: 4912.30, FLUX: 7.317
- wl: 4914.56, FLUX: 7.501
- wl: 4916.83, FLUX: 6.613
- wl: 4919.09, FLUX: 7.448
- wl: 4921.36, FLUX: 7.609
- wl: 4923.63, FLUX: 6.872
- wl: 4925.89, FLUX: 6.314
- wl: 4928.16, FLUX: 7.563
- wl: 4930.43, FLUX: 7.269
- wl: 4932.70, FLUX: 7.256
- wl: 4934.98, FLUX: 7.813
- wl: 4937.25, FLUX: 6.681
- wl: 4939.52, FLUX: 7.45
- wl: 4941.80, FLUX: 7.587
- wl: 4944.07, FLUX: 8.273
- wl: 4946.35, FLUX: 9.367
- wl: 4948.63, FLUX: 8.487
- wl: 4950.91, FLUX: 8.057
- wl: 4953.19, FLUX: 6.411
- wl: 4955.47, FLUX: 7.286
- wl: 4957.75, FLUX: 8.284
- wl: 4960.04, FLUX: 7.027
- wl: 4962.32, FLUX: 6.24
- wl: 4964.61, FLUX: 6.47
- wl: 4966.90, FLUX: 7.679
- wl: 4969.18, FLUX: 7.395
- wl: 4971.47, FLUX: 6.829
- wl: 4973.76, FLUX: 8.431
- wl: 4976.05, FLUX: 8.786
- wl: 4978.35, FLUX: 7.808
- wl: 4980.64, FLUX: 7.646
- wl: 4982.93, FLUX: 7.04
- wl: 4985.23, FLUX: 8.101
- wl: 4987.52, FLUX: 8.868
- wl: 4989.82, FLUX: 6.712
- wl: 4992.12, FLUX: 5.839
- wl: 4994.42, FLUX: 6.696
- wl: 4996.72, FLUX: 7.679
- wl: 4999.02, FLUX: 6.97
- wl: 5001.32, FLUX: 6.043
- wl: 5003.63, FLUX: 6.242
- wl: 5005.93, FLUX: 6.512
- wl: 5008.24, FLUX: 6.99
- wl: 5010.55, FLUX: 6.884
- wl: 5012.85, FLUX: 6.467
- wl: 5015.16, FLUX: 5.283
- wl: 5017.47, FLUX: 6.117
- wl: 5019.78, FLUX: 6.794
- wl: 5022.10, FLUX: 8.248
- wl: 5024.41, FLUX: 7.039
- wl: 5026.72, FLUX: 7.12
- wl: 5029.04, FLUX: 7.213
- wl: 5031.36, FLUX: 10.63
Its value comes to 3.2 angstrom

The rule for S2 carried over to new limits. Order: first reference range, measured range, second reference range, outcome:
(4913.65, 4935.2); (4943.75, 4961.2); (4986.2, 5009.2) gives -2.0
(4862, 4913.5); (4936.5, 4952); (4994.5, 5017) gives -1.6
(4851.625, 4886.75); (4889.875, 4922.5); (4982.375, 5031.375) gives -3.0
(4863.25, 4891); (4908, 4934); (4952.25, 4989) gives 1.4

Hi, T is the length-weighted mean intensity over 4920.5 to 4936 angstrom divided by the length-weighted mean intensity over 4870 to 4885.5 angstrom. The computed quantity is 0.87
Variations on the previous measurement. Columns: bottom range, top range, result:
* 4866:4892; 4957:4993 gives 0.94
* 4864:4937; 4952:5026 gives 0.92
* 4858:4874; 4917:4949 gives 1.11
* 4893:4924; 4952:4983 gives 0.95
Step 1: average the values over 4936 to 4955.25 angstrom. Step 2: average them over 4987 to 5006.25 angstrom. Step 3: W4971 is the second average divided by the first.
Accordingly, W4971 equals 0.9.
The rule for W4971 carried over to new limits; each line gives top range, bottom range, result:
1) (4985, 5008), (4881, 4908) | 0.87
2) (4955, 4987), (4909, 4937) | 1.04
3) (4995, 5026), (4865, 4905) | 0.84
